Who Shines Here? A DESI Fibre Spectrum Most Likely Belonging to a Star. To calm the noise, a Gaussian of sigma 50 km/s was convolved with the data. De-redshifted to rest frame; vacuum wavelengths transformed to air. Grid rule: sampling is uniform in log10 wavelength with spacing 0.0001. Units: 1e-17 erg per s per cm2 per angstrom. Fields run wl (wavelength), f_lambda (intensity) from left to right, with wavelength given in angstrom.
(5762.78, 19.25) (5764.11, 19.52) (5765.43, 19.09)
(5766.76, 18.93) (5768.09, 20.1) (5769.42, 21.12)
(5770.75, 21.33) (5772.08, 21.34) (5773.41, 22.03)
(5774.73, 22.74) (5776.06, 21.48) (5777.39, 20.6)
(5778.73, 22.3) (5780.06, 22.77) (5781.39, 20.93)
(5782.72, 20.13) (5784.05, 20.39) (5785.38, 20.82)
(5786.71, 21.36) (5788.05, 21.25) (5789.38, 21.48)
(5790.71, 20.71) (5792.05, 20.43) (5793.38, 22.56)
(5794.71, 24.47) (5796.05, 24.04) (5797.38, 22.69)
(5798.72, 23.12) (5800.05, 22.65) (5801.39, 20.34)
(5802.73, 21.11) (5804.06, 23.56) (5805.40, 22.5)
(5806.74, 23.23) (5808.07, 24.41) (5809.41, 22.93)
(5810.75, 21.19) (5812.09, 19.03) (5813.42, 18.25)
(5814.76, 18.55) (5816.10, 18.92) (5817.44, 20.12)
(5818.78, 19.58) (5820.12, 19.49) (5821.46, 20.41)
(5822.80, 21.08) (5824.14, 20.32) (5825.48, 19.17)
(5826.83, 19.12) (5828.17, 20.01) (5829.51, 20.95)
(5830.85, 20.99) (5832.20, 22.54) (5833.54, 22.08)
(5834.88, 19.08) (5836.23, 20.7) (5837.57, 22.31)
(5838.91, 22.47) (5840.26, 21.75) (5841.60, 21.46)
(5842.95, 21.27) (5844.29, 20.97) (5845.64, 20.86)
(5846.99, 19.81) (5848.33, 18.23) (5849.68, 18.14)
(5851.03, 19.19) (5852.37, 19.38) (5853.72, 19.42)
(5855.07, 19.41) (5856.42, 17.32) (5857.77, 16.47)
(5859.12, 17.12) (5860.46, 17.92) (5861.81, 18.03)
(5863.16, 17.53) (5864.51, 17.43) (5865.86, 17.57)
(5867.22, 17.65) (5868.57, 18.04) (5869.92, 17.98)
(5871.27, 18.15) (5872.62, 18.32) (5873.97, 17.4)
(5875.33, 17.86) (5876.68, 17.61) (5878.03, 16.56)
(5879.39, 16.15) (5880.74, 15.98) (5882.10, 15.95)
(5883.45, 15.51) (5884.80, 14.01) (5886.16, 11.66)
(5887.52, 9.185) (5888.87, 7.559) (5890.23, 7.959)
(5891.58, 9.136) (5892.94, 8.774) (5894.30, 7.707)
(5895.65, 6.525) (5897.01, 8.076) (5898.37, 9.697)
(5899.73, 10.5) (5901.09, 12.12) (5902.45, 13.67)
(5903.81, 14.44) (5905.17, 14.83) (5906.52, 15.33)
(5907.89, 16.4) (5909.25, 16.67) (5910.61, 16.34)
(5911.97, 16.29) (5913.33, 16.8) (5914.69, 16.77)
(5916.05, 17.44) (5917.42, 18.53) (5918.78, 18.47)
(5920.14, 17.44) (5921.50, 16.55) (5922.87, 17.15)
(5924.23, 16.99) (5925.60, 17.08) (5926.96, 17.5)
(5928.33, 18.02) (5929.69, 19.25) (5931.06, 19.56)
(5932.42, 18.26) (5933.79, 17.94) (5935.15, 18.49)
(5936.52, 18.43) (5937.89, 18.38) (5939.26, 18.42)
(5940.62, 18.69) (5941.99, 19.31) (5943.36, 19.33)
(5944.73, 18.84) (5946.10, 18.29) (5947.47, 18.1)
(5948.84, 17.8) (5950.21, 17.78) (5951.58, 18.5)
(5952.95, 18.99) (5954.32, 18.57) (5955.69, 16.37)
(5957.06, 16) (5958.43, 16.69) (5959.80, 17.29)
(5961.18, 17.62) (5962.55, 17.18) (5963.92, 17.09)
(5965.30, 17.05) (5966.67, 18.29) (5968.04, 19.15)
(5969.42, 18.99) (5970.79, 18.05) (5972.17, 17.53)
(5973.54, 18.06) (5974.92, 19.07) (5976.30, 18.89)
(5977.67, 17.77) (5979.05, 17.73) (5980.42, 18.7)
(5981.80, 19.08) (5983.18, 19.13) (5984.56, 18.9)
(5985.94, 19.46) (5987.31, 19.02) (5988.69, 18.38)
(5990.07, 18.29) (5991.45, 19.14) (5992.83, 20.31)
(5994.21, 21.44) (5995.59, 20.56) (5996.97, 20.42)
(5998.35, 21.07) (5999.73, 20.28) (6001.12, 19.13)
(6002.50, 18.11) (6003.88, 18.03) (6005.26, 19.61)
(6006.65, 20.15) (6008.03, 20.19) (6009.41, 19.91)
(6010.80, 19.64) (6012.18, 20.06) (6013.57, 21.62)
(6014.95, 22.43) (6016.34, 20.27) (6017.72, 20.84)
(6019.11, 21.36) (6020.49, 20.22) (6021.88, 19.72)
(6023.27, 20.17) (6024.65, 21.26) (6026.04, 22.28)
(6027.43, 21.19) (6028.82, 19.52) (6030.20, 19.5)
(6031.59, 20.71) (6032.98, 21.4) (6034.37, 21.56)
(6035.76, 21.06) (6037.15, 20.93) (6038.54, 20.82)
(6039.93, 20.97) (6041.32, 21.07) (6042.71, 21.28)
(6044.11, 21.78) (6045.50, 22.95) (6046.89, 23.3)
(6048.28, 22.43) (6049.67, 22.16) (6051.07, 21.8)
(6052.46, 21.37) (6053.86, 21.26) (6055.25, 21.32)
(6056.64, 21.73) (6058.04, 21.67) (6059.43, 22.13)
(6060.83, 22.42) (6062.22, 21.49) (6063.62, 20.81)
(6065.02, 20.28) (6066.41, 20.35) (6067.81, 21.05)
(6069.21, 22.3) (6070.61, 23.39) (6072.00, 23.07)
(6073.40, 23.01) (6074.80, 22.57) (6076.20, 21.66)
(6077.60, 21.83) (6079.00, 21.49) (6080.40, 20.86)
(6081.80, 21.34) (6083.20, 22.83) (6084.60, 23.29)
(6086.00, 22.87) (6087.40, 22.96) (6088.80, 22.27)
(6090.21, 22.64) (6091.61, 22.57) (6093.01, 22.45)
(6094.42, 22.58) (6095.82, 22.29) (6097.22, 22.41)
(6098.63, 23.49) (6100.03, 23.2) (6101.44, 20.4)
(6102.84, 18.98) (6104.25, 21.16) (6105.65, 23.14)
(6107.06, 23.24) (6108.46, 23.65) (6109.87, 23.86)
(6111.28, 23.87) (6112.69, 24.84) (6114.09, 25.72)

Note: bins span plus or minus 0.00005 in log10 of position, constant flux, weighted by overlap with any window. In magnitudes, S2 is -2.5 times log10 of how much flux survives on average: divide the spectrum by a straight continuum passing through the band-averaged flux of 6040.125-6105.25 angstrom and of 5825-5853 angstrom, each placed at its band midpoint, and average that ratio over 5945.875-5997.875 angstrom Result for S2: 0.159 mag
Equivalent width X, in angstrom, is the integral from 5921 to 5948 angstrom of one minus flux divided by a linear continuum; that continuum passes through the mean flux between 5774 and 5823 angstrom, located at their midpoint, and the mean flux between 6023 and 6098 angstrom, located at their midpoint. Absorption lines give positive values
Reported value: 4.2 angstrom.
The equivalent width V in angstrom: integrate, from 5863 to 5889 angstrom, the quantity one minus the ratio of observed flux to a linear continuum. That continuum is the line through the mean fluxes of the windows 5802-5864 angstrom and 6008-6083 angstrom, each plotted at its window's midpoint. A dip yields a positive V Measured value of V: 5.6 angstrom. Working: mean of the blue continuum 20.2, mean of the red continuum 21.4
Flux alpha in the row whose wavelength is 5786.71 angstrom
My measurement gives 21.36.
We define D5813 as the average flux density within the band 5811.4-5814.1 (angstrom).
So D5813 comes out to 18.7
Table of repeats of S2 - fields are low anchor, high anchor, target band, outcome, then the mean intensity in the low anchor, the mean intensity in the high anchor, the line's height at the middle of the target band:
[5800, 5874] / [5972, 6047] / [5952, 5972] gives 0.14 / 19.9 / 20.1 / 20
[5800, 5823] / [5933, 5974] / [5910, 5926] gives 0.10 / 20.9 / 18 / 18.8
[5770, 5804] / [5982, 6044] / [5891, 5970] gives 0.26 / 21.8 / 20.3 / 20.8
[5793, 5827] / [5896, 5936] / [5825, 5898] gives 0.11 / 21.3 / 16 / 18.7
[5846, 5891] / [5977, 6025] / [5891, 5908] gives 0.48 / 16.6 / 19.8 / 17.3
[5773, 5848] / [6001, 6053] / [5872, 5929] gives 0.41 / 21.2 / 20.8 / 21.1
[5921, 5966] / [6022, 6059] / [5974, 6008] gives 0.02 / 17.9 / 21.3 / 19.6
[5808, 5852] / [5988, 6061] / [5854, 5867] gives 0.16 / 20.4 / 20.8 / 20.5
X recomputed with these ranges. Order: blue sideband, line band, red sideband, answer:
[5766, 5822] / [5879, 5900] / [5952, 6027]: 9.8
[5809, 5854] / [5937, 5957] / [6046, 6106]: 2.6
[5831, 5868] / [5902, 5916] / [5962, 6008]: 2.5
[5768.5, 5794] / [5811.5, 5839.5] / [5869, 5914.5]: -3.1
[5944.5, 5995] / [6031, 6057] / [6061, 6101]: -0.8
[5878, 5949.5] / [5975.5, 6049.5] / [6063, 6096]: -3.4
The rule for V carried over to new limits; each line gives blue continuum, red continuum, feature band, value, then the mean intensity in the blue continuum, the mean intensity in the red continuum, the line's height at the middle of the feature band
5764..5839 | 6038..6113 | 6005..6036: 1.8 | 21.1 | 22.1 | 21.9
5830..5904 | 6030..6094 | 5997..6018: 0.2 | 16.4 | 21.8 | 20.3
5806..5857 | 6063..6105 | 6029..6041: 0.5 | 20.4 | 22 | 21.7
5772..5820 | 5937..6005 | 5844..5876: 3.3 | 21.5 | 18.6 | 20.4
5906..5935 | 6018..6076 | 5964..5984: 0.8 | 17.4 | 21.5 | 19.1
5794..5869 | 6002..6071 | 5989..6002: 0.6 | 20.3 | 21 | 20.9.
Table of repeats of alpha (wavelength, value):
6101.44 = 20.4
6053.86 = 21.26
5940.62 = 18.69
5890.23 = 7.959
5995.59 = 20.56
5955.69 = 16.37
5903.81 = 14.44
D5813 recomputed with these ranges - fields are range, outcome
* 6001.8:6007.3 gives 19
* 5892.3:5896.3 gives 7.67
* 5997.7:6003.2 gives 19.6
